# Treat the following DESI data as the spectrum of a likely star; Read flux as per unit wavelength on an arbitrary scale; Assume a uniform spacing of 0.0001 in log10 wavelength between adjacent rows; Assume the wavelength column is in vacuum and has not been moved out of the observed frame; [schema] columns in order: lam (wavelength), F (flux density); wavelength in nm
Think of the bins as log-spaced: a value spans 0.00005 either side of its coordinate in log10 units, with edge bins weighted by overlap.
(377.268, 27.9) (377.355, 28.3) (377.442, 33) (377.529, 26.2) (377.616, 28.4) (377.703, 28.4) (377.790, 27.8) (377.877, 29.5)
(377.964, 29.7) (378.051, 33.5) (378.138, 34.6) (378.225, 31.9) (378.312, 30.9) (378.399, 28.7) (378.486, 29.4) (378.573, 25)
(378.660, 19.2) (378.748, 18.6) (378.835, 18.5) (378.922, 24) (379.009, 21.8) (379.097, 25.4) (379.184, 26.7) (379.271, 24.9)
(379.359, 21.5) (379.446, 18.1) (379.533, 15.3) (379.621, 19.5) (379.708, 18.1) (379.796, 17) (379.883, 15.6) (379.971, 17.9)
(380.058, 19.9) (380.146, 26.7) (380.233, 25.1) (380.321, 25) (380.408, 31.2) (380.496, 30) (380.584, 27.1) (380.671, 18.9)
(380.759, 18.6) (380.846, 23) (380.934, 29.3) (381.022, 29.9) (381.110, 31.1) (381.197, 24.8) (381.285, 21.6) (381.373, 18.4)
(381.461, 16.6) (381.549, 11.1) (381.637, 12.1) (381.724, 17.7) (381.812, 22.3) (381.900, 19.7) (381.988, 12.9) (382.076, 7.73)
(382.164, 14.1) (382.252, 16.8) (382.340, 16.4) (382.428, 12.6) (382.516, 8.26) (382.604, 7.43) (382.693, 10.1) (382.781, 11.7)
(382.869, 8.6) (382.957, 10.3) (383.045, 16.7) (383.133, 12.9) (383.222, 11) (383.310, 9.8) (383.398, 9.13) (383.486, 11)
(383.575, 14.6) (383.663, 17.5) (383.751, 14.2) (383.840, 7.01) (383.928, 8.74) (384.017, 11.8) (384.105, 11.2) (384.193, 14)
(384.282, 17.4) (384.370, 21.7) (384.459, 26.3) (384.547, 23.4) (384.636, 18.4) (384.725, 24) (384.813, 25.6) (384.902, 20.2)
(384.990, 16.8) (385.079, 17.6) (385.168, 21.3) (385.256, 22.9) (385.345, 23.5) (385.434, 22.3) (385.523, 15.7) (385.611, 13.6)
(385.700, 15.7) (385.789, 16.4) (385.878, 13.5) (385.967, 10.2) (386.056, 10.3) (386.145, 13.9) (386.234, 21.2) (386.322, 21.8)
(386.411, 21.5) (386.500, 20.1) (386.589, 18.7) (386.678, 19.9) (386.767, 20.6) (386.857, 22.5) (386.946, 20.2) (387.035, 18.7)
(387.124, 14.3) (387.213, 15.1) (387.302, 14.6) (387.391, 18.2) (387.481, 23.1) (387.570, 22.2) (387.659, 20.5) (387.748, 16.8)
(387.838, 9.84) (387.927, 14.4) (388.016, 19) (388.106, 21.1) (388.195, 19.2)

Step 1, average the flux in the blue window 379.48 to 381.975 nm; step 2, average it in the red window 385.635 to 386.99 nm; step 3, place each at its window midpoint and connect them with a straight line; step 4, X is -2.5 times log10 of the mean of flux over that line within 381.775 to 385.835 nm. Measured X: 0.24 mag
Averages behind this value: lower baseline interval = 21.4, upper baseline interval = 17.7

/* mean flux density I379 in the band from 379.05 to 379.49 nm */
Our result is 23.3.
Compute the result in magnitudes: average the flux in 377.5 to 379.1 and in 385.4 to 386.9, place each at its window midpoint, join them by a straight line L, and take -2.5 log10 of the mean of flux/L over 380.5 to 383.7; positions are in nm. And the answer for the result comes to 0.36 mag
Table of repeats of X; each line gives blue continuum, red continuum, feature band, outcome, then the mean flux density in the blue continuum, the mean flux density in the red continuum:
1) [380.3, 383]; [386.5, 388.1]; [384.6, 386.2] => 0.021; 18.2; 18.3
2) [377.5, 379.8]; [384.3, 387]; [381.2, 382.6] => 0.417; 25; 19.3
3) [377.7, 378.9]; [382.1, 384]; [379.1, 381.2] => -0.108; 27.5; 11.8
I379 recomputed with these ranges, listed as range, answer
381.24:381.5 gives 18.9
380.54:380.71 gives 23.2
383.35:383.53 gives 10.1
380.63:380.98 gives 22.5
